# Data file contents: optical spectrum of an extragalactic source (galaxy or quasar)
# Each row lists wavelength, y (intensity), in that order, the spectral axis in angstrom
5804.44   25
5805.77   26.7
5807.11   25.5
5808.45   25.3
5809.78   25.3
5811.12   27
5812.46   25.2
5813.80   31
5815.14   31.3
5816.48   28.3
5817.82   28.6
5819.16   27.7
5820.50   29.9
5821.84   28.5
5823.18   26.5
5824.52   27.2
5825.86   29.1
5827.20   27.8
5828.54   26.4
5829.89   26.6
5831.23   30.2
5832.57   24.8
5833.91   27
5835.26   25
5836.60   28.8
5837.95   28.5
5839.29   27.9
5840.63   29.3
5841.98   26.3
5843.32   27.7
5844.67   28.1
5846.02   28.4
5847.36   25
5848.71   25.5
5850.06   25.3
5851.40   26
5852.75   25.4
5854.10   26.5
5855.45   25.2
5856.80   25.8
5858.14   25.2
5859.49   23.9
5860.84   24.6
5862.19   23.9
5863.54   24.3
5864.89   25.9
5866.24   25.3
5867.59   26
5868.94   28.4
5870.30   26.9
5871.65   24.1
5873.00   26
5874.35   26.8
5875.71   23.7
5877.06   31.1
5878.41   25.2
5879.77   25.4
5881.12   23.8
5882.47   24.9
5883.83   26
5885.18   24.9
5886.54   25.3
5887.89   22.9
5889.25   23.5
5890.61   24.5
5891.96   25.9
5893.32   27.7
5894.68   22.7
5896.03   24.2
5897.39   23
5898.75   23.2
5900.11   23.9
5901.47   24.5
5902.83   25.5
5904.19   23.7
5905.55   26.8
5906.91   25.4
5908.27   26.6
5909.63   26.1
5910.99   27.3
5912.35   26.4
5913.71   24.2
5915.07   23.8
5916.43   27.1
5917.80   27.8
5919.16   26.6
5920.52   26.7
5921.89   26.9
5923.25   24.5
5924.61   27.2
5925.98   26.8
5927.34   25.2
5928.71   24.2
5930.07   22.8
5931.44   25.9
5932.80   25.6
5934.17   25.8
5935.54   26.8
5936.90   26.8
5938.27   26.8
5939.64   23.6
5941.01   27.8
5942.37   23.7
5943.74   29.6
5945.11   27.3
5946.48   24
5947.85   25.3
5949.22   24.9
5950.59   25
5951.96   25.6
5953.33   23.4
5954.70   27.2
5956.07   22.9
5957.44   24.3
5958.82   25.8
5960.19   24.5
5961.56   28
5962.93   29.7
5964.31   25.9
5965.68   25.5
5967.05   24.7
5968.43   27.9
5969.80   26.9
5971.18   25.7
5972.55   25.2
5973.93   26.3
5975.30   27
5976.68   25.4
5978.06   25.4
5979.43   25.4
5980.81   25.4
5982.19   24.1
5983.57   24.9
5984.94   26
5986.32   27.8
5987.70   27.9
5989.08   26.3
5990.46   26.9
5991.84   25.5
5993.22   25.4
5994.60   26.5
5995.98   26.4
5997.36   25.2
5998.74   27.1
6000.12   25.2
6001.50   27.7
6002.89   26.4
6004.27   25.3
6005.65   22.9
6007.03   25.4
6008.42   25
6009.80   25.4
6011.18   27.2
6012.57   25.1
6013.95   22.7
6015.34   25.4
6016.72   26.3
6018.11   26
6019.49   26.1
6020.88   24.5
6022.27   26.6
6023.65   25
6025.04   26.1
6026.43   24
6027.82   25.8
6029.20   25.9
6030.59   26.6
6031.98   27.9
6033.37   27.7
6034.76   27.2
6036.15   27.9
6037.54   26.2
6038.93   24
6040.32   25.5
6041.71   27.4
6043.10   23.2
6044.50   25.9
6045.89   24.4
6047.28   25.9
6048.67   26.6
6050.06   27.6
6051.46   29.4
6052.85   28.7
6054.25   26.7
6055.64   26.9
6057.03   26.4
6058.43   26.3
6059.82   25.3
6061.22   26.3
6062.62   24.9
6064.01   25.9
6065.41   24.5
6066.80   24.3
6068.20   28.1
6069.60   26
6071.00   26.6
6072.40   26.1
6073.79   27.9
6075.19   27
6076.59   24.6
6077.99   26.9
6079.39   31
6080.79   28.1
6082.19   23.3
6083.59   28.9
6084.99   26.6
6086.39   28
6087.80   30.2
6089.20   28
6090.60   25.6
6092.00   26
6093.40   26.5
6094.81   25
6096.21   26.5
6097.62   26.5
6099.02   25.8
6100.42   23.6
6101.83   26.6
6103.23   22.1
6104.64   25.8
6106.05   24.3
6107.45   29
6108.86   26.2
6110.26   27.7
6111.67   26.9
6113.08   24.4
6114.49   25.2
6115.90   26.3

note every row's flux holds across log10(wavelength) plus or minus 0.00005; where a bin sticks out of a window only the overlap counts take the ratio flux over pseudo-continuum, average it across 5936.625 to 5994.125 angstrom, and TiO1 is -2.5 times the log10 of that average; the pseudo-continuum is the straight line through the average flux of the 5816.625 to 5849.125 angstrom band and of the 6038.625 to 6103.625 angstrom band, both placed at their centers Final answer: 0.04 mag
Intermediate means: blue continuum 27.6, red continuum 26.4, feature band 25.9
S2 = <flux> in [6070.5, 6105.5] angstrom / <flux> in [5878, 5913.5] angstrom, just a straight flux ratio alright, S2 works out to 1.1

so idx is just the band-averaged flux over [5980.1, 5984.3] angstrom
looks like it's 24.8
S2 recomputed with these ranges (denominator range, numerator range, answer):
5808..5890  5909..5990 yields 0.98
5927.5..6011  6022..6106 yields 1.02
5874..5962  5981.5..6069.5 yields 1.02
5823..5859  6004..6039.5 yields 0.96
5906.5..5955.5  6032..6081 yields 1.03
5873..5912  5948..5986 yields 1.02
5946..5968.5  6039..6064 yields 1.03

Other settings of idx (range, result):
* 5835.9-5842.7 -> 28.2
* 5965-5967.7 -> 25.1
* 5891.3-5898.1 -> 24.7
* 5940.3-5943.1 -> 25.8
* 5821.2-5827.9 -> 27.8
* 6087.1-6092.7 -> 27.5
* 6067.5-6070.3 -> 27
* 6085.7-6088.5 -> 29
